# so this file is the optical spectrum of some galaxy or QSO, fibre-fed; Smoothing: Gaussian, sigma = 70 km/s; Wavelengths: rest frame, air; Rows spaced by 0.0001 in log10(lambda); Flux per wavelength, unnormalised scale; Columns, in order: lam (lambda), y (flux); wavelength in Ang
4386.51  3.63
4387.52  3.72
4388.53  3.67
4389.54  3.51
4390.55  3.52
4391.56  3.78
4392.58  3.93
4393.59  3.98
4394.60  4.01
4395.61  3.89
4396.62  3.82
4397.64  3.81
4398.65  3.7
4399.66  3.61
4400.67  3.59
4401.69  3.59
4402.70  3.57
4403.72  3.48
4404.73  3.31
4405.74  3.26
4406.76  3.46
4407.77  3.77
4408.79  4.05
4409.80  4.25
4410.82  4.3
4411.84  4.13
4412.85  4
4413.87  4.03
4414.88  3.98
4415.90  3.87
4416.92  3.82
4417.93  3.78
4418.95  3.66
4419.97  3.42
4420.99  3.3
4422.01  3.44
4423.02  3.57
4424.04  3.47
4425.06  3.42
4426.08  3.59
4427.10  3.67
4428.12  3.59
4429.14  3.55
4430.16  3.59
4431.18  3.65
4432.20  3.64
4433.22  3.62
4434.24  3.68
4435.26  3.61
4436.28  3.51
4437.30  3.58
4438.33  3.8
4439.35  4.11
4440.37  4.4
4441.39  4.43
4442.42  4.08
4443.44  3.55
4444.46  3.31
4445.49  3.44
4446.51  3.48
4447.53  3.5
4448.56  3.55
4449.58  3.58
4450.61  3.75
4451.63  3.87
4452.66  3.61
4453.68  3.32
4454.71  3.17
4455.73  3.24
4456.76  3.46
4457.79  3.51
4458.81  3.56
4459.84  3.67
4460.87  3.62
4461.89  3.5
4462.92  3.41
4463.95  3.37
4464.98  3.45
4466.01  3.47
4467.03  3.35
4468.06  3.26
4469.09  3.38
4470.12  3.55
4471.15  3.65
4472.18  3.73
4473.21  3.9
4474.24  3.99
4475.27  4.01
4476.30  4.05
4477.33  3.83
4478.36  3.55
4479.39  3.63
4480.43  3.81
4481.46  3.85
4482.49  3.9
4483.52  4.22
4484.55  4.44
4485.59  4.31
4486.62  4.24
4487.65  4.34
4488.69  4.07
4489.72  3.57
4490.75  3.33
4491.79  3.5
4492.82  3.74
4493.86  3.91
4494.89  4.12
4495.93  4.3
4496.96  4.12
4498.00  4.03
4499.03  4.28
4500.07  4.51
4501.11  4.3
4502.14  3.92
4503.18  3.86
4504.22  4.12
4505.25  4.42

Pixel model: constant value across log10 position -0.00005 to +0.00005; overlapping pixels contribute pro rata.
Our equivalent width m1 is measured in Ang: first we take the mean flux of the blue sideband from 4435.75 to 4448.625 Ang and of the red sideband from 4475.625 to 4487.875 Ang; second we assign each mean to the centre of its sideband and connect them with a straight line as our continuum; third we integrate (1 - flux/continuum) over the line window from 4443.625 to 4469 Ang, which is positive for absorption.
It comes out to 2.4 Ang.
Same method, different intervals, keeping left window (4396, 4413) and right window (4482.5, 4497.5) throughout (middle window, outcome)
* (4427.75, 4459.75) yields 1.9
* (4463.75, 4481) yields 1.3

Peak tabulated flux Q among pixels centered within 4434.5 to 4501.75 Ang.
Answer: 4.51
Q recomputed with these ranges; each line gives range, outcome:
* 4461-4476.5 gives 4.05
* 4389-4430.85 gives 4.3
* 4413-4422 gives 4.03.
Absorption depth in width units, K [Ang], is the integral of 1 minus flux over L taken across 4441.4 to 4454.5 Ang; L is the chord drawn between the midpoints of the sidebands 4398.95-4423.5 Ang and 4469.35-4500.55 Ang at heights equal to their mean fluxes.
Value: 0.8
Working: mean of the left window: 3.72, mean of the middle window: 3.61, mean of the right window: 3.94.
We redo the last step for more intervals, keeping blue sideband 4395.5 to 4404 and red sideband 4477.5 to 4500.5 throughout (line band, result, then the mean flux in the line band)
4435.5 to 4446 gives 0.0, 3.81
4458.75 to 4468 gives 1.0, 3.47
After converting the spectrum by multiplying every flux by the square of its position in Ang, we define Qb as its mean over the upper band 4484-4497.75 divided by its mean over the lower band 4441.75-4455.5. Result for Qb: 1.15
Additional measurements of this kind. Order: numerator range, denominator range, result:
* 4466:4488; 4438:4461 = 1.07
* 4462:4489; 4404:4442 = 1.04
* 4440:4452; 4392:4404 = 1.02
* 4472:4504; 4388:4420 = 1.10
